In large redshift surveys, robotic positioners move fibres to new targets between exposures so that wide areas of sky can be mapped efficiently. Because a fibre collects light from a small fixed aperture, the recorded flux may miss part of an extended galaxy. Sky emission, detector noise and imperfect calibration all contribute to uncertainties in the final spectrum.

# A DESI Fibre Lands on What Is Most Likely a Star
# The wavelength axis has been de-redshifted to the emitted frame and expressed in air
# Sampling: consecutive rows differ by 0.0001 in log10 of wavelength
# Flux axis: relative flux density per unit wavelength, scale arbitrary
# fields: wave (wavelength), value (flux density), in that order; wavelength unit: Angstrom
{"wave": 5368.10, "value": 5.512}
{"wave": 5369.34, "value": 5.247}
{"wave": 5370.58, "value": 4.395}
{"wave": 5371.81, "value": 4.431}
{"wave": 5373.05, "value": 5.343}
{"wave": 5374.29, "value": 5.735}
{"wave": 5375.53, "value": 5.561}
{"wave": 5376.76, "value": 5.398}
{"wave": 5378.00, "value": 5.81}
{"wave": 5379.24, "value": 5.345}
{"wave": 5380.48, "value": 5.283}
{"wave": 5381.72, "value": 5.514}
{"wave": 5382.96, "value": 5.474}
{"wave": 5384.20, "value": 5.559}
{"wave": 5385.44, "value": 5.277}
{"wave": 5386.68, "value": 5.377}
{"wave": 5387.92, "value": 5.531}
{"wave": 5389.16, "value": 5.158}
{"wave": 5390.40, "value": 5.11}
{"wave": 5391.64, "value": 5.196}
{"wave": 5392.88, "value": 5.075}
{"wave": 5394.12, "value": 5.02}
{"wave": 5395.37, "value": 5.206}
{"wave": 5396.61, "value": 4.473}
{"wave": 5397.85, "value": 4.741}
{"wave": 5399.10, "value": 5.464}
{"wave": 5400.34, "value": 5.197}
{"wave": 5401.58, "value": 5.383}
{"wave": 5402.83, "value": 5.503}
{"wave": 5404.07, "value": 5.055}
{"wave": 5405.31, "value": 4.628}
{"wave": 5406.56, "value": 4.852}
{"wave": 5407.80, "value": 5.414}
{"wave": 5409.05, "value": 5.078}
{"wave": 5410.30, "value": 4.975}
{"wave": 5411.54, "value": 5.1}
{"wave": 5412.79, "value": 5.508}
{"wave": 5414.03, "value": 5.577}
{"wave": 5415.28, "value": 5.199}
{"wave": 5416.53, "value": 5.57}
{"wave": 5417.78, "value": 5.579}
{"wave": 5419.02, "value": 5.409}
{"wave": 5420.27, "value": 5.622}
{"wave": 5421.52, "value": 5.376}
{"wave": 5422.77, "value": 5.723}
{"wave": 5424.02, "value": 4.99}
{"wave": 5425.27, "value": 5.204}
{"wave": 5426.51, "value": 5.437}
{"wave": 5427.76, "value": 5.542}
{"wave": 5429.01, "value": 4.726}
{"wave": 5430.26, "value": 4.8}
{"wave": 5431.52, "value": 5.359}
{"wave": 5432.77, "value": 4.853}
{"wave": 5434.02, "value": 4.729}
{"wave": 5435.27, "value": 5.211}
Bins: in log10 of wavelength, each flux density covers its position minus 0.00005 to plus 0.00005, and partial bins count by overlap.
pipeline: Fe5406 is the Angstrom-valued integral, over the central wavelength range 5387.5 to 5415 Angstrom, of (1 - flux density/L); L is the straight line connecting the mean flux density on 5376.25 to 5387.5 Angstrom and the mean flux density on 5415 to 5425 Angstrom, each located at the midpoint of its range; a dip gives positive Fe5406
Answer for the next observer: 1.5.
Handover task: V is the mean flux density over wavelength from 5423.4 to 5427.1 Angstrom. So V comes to 5.22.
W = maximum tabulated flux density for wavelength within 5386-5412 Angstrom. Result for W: 5.531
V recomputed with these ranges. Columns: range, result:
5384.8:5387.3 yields 5.33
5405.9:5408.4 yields 5.12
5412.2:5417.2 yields 5.46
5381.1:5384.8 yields 5.51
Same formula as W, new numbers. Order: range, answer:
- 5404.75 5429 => 5.723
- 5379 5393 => 5.559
